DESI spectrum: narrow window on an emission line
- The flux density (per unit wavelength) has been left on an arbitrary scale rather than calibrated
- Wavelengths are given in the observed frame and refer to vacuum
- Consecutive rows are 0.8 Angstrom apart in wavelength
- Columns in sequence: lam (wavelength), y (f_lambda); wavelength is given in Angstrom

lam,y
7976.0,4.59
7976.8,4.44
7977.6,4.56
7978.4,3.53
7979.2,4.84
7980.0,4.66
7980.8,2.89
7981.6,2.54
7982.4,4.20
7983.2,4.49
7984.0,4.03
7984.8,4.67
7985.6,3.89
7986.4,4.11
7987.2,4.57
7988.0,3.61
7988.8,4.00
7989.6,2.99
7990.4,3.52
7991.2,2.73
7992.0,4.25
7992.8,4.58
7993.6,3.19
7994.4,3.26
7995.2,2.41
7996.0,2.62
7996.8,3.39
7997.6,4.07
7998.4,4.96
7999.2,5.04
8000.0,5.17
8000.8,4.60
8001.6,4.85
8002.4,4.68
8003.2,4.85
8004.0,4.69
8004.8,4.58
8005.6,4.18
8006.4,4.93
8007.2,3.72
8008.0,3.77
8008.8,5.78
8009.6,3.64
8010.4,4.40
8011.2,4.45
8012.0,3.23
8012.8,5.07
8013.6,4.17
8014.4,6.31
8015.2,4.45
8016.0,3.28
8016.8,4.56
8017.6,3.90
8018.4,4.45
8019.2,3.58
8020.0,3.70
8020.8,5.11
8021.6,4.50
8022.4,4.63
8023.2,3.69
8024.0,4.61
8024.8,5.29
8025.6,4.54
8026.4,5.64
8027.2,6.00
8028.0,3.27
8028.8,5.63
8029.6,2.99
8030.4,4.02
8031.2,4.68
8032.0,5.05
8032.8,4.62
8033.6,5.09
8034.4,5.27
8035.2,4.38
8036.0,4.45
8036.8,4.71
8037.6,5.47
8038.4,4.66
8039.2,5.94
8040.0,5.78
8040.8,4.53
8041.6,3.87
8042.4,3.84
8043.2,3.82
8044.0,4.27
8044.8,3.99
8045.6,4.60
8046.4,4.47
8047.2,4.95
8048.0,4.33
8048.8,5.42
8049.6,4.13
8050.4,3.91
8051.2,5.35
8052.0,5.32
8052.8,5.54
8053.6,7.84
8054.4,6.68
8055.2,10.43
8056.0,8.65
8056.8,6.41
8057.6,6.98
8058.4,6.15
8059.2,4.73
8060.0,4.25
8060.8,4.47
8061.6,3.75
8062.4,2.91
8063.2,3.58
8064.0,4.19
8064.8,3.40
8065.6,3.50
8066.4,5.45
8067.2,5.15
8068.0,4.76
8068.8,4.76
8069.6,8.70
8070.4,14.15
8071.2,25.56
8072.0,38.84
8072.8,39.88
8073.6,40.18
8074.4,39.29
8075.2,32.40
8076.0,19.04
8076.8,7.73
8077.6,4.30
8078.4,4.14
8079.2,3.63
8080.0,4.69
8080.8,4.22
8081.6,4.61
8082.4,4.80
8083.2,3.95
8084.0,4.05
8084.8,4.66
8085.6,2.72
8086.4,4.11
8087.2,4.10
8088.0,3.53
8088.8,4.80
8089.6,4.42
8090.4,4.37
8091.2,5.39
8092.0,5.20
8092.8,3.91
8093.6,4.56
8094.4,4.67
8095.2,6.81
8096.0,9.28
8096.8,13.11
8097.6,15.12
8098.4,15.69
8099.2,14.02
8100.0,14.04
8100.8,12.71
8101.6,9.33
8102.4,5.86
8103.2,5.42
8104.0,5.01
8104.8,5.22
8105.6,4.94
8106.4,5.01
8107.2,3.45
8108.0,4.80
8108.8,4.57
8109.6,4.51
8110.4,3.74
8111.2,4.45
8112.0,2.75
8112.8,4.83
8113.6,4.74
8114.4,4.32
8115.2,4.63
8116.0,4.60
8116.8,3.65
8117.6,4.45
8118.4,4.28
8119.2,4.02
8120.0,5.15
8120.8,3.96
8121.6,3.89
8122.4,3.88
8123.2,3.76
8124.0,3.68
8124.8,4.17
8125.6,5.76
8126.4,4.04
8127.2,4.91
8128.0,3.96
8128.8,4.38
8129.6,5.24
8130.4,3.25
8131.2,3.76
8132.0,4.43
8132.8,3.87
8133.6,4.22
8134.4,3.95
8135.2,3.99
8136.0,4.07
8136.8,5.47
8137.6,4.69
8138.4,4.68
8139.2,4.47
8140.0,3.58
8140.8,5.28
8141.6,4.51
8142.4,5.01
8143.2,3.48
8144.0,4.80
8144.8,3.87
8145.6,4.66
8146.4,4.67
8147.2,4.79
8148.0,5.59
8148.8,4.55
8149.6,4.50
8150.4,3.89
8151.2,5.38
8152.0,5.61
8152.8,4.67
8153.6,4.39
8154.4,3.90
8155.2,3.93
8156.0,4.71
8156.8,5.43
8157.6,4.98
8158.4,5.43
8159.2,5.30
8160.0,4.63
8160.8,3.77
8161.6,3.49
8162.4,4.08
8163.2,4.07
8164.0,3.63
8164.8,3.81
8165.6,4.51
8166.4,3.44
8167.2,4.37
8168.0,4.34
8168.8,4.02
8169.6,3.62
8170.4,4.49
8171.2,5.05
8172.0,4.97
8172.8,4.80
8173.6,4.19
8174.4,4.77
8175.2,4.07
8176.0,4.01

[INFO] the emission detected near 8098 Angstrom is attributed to [N II]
